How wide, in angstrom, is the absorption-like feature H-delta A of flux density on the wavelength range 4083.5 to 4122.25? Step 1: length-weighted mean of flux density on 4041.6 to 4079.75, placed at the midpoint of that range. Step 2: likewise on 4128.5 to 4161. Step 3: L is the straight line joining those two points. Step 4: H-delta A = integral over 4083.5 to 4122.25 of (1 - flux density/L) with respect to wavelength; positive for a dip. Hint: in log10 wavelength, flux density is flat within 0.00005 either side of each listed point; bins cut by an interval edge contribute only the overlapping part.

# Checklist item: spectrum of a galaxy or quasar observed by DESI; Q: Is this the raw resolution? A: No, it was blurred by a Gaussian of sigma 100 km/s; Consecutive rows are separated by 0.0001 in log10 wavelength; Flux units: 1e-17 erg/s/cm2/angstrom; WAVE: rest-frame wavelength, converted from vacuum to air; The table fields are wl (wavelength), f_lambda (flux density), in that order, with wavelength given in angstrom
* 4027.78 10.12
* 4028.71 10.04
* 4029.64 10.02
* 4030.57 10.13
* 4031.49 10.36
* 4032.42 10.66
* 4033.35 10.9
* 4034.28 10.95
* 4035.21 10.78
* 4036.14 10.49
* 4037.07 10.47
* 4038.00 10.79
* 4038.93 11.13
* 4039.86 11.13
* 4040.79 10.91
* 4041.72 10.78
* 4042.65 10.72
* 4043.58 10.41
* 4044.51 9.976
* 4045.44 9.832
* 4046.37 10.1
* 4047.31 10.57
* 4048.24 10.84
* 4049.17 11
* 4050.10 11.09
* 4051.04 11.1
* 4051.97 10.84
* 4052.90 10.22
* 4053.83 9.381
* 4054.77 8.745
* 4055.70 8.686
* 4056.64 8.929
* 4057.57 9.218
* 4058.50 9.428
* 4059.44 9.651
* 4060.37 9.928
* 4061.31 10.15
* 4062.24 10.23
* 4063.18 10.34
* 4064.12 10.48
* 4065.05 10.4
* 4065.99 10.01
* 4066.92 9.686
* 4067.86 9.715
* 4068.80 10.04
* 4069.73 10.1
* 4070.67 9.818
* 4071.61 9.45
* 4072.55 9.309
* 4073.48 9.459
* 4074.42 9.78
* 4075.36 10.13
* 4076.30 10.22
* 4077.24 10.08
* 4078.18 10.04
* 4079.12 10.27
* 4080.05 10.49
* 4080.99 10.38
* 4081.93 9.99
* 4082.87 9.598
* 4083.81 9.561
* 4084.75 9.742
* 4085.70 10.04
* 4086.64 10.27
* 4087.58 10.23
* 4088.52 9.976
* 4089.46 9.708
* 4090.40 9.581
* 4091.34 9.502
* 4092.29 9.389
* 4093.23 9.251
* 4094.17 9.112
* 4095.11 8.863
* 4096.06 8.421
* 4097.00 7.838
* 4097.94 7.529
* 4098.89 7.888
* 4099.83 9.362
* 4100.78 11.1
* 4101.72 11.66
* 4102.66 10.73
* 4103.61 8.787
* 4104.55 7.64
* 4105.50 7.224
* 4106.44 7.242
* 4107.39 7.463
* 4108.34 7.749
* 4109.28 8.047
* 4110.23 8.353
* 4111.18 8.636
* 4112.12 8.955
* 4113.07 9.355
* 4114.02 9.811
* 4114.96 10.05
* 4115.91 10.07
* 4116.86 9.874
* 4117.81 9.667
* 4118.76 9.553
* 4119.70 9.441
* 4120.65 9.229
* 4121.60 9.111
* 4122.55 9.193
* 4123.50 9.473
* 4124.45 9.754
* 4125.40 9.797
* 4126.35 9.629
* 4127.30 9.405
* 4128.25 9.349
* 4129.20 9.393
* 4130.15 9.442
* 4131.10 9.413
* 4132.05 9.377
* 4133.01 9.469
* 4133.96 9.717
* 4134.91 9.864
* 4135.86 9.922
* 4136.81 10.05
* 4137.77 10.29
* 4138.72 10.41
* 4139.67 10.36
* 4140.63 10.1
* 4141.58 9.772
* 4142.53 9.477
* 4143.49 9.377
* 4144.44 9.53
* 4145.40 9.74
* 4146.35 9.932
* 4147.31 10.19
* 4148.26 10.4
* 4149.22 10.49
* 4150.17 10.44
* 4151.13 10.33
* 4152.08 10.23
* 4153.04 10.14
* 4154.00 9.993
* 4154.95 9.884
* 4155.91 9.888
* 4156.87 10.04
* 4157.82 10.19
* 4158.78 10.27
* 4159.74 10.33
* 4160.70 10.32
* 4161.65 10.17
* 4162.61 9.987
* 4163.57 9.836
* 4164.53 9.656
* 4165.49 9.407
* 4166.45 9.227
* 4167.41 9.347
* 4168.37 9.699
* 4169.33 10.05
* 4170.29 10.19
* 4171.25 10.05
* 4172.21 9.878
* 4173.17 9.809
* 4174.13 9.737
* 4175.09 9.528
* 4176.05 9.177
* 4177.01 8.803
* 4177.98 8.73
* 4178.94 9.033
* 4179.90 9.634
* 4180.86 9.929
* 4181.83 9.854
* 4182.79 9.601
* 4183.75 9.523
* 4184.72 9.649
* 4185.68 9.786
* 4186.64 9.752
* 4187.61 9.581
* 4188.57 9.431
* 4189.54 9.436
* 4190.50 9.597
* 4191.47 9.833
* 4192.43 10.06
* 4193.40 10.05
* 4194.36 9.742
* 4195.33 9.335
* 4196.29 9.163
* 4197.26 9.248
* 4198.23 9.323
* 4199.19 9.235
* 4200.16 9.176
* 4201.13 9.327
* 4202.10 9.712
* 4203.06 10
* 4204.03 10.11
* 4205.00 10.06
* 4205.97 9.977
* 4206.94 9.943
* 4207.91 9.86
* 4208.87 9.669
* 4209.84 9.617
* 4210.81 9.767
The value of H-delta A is 3.2 angstrom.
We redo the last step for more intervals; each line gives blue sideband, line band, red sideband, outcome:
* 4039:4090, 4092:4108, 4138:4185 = 1.9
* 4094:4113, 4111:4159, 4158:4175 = -2.7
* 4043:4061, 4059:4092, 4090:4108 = -1.8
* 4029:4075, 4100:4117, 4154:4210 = 1.6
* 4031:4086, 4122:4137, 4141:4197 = 0.5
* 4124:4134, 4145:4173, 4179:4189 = -1.2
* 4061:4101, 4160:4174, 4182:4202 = -0.4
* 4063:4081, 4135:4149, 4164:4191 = -0.4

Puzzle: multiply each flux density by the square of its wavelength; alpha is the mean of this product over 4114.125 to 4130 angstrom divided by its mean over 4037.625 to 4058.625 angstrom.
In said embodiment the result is 1.0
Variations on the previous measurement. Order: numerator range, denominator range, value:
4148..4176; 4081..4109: 1.12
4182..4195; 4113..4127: 1.04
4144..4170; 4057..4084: 1.05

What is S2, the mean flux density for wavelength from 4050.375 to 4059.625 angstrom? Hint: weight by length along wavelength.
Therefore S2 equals 9.65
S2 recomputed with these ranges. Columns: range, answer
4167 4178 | 9.62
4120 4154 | 9.79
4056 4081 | 9.9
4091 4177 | 9.53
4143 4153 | 10.1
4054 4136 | 9.47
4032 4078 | 10.2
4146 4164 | 10.2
